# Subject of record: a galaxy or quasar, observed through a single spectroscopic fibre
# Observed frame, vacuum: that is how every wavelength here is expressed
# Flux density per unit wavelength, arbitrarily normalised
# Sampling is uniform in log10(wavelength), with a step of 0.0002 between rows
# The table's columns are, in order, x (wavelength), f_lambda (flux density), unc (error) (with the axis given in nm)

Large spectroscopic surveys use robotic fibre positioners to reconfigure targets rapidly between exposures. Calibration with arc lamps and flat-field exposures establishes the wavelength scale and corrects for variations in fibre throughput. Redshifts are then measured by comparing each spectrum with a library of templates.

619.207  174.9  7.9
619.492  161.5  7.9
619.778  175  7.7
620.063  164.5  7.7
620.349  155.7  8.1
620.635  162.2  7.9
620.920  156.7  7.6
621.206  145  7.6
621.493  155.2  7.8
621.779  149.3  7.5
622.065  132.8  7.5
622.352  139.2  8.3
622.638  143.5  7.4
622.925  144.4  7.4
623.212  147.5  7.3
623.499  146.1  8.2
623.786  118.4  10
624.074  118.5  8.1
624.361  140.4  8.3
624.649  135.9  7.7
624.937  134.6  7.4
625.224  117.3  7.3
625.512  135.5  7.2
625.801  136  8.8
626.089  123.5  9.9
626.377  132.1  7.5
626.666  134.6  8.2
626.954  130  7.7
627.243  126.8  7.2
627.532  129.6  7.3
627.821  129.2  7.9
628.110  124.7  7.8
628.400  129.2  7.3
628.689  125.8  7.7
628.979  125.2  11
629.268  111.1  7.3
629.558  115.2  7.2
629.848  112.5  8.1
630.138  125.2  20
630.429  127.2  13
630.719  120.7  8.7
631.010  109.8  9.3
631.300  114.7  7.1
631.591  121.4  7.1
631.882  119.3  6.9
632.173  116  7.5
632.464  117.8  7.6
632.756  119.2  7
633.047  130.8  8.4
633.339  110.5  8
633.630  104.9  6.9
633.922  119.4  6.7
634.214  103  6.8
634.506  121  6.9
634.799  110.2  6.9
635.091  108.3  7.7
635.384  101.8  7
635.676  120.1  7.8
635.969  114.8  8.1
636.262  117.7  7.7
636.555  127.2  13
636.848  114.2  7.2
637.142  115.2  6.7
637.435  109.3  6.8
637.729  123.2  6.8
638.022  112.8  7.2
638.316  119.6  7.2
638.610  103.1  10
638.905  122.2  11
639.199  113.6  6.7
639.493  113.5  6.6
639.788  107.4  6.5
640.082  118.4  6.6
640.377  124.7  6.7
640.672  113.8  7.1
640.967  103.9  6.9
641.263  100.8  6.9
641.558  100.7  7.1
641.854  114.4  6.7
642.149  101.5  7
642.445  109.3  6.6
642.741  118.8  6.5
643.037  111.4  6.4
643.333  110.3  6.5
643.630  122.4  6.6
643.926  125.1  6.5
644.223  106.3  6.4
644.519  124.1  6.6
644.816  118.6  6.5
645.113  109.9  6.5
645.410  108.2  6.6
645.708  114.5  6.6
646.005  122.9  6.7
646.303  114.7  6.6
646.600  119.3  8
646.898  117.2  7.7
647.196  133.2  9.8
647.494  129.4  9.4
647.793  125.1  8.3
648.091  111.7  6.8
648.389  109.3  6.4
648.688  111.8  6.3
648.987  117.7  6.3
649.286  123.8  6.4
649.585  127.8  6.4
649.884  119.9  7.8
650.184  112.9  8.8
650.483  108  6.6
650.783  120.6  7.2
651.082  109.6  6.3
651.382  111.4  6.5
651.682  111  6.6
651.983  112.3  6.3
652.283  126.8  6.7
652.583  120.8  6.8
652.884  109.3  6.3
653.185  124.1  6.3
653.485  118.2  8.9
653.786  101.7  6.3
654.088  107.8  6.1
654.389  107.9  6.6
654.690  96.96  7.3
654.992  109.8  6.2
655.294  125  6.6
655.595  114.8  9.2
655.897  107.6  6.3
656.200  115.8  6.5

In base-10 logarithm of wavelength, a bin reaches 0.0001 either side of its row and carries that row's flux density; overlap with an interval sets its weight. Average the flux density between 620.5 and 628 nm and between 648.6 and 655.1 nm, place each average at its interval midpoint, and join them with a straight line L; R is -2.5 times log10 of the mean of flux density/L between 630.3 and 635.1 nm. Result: 0.12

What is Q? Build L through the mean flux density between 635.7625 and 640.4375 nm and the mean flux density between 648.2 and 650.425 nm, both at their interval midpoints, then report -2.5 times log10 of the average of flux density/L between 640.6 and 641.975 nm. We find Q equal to 0.10 mag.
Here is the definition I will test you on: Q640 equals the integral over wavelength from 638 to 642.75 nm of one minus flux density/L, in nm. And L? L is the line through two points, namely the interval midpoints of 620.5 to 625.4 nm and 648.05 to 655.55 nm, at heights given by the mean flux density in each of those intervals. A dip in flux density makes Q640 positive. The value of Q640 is 0.503 nm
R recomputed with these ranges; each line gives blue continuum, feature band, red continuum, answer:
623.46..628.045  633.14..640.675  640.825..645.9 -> 0.04 mag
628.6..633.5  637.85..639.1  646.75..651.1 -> 0.04 mag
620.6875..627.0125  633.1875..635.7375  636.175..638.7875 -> 0.09 mag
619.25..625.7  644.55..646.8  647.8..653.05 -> 0.04 mag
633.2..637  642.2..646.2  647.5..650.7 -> 0.01 mag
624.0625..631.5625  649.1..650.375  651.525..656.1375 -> -0.05 mag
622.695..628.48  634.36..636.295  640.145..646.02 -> 0.08 mag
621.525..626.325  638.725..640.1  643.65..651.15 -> 0.09 mag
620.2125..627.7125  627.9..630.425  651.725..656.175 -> 0.10 mag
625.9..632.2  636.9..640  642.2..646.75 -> 0.04 mag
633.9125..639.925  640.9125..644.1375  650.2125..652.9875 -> 0.03 mag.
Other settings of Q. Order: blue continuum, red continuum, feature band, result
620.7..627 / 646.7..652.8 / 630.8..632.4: 0.13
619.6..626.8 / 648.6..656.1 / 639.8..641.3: 0.12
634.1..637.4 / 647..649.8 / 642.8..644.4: 0.03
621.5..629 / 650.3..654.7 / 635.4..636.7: 0.06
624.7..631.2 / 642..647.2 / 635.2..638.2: 0.04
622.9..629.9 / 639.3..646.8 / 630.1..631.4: 0.05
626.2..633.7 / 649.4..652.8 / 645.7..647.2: -0.02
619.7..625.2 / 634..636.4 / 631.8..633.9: 0.01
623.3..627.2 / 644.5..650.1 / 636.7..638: 0.08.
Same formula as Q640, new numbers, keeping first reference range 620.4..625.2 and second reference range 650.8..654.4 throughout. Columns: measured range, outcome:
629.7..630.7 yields 0.10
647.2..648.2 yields -0.05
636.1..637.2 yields 0.08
